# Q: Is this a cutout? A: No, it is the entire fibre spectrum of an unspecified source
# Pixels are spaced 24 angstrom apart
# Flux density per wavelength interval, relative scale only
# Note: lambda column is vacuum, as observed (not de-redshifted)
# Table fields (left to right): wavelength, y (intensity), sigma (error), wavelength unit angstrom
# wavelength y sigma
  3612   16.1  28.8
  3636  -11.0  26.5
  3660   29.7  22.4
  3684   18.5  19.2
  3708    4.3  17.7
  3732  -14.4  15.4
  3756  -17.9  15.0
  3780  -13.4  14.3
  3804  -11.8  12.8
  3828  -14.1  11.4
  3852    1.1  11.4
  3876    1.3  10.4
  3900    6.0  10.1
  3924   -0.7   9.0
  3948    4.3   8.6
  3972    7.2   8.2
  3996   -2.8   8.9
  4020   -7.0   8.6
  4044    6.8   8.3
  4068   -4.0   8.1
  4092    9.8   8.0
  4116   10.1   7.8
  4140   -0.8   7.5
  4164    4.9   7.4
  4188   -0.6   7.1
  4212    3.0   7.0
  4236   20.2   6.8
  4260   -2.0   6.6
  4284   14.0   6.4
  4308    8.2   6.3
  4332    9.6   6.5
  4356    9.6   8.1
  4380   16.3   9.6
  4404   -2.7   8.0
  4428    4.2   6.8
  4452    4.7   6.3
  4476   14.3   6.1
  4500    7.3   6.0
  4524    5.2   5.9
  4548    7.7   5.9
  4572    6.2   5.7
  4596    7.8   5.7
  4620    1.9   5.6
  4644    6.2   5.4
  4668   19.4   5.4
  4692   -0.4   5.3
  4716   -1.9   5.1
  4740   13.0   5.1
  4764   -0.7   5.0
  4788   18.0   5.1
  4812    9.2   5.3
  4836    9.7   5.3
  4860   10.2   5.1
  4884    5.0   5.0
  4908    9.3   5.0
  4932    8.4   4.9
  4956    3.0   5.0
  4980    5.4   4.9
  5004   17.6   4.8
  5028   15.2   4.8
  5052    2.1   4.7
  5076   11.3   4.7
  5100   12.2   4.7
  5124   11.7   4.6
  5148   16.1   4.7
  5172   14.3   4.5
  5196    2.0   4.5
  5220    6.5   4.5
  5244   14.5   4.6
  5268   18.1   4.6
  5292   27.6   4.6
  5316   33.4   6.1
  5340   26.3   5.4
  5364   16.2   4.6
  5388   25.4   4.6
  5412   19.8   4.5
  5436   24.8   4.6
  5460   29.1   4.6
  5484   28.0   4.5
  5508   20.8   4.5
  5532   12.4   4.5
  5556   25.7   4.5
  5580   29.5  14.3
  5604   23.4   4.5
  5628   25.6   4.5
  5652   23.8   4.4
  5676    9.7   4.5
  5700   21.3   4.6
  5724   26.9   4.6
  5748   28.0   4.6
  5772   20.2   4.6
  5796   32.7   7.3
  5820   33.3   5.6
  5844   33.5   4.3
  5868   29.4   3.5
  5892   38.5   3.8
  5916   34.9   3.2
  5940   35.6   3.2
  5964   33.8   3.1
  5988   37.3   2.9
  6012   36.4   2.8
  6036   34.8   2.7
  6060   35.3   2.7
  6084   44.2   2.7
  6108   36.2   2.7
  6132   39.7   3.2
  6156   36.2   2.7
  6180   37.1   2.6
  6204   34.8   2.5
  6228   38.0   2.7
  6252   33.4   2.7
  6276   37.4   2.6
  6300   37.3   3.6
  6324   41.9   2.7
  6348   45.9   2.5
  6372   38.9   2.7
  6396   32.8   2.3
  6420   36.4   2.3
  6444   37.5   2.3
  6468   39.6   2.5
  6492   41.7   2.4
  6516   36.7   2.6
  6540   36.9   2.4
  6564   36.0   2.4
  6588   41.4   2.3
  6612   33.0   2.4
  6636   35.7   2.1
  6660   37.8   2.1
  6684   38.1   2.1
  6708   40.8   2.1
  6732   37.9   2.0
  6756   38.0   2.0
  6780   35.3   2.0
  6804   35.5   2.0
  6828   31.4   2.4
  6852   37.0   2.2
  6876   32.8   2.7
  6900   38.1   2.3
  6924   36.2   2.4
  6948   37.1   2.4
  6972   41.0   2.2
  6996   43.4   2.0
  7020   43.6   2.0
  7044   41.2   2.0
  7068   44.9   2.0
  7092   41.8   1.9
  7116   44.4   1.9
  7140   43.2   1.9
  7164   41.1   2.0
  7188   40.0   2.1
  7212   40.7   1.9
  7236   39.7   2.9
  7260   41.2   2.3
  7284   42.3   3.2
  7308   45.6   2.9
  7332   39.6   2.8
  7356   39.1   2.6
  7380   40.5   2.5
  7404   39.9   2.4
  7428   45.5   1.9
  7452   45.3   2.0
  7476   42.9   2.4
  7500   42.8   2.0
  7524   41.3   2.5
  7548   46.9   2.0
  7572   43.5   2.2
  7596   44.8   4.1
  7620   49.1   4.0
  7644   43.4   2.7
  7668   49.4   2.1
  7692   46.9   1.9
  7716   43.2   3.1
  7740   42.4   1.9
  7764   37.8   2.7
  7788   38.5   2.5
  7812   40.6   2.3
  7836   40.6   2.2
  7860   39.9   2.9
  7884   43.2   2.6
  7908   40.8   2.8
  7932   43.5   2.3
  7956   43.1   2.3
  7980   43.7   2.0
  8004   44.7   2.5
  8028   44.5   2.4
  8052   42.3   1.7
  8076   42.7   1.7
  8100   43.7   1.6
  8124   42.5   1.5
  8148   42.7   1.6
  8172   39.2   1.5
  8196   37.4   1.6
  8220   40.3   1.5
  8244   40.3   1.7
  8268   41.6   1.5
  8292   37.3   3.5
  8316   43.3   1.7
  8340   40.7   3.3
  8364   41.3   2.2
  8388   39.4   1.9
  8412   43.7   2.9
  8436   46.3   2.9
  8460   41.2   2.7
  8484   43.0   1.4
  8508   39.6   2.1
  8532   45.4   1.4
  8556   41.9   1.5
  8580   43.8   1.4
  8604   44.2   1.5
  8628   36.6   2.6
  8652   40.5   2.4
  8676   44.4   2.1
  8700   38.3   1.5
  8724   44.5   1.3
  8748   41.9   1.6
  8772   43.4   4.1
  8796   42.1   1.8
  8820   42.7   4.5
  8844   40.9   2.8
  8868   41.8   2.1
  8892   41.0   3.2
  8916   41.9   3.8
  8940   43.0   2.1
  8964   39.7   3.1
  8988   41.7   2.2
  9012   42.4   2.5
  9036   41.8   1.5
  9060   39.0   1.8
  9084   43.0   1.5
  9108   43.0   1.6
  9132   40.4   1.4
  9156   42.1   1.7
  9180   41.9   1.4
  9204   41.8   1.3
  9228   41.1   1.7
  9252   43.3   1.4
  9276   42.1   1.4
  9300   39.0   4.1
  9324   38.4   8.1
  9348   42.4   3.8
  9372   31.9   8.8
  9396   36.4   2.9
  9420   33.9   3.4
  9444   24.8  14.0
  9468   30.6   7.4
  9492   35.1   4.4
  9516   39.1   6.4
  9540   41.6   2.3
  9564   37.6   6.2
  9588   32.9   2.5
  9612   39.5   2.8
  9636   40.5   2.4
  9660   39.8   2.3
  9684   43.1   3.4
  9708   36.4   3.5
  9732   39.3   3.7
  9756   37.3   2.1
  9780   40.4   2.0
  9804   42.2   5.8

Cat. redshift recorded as 0.318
